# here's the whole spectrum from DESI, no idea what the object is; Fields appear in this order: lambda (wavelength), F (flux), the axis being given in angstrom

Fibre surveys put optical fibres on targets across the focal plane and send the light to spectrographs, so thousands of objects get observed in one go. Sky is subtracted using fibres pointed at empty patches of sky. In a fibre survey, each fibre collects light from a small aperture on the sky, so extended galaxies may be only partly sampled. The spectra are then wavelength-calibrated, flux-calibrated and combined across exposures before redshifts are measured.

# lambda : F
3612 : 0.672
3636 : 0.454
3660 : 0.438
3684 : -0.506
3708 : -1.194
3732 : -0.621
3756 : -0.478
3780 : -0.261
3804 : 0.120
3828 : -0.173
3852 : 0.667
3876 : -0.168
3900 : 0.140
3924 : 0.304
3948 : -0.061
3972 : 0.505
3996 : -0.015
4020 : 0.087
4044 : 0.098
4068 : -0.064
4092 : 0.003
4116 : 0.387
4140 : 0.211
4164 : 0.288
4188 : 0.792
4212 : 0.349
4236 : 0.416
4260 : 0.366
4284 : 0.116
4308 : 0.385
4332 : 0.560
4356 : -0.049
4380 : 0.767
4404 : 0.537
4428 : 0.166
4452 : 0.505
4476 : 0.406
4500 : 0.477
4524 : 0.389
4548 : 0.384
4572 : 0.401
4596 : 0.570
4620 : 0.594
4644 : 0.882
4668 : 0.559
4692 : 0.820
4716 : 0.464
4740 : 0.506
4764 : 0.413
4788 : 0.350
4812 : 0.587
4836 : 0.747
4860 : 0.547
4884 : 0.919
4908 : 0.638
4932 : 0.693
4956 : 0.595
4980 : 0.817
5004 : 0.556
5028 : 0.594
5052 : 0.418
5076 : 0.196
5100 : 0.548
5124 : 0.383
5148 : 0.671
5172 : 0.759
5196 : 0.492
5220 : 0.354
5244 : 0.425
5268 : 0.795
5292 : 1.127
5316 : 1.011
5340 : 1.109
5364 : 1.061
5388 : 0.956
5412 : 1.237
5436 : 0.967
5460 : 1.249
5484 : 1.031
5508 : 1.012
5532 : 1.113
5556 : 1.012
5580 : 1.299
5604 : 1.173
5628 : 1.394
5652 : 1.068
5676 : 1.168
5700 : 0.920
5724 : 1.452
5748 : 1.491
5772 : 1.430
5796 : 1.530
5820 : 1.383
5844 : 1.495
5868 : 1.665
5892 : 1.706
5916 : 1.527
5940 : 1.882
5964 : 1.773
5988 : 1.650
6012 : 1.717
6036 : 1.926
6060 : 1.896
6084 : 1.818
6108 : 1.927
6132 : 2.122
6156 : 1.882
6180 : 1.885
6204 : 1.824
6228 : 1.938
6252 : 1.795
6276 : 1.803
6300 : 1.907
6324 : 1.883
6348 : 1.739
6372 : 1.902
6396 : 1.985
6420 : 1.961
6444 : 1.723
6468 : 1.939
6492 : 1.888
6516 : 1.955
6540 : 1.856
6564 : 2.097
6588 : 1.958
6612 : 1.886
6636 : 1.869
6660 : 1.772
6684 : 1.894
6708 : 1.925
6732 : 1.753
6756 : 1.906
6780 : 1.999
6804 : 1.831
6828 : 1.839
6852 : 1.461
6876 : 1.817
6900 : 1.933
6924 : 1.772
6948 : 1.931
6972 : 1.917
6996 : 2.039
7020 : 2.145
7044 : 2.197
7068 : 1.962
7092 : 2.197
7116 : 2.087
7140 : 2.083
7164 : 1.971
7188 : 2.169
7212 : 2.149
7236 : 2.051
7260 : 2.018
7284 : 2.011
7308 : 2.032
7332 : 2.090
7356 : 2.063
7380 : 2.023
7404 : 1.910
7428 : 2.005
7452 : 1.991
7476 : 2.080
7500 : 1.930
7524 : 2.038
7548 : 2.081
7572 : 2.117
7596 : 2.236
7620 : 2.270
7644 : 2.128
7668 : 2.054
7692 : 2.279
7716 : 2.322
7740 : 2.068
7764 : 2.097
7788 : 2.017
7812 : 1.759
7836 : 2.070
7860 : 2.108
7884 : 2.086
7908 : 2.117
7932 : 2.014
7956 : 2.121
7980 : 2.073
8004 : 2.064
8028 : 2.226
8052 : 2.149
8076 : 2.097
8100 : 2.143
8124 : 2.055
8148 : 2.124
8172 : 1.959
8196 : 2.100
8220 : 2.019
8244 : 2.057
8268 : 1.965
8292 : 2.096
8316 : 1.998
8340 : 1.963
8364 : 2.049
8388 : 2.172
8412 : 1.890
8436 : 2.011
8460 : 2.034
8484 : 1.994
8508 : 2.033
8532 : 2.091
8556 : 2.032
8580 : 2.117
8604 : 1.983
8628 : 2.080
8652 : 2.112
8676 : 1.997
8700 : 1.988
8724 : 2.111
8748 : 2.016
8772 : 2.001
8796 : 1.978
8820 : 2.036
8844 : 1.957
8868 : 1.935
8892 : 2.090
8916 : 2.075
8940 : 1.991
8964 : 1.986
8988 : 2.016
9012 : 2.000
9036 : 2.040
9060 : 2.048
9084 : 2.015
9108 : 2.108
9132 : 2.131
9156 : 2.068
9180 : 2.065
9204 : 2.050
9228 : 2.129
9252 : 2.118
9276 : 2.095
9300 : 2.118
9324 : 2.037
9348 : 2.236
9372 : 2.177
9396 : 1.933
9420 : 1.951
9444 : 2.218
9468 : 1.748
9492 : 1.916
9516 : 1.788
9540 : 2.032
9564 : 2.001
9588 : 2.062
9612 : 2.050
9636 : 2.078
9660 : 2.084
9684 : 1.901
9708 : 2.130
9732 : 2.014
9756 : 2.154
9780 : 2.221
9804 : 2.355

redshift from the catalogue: 0.325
